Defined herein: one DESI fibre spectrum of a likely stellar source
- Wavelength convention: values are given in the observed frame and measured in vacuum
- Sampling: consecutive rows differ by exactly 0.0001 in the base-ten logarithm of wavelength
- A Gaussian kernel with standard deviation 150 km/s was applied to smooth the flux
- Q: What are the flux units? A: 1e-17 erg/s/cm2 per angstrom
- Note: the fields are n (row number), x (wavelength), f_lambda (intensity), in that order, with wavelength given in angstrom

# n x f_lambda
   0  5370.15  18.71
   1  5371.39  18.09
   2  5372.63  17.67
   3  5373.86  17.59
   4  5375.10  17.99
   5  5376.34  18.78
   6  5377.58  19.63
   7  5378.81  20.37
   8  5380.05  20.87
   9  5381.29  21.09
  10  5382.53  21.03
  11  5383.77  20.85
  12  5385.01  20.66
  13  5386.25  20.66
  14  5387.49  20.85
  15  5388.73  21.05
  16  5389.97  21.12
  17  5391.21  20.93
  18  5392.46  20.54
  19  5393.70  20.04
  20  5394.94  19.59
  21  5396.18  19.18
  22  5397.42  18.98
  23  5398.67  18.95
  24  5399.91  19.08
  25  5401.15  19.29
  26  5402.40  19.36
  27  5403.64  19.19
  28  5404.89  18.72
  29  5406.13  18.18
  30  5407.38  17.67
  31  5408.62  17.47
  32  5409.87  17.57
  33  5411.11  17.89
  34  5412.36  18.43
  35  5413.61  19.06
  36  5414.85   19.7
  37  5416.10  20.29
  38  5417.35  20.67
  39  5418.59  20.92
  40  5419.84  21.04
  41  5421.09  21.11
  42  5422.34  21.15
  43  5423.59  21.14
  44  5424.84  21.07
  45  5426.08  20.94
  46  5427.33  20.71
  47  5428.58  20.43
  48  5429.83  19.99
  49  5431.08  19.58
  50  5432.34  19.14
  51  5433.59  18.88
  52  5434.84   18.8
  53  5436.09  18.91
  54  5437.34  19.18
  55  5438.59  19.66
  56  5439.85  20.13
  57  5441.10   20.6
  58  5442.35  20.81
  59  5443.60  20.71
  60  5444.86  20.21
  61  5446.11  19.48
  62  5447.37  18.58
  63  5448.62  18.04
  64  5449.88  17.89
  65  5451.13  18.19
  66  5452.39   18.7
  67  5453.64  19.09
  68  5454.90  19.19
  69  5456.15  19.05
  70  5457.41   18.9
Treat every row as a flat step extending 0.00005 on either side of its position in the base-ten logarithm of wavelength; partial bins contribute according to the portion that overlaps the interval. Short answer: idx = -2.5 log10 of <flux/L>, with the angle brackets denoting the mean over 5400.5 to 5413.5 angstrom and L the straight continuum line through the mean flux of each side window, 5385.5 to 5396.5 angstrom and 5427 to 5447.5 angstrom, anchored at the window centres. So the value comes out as 0.10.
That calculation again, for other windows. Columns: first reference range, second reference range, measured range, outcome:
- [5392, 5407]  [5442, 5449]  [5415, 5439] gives -0.04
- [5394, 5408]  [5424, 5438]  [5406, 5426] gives -0.01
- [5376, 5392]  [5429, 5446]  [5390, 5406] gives 0.05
